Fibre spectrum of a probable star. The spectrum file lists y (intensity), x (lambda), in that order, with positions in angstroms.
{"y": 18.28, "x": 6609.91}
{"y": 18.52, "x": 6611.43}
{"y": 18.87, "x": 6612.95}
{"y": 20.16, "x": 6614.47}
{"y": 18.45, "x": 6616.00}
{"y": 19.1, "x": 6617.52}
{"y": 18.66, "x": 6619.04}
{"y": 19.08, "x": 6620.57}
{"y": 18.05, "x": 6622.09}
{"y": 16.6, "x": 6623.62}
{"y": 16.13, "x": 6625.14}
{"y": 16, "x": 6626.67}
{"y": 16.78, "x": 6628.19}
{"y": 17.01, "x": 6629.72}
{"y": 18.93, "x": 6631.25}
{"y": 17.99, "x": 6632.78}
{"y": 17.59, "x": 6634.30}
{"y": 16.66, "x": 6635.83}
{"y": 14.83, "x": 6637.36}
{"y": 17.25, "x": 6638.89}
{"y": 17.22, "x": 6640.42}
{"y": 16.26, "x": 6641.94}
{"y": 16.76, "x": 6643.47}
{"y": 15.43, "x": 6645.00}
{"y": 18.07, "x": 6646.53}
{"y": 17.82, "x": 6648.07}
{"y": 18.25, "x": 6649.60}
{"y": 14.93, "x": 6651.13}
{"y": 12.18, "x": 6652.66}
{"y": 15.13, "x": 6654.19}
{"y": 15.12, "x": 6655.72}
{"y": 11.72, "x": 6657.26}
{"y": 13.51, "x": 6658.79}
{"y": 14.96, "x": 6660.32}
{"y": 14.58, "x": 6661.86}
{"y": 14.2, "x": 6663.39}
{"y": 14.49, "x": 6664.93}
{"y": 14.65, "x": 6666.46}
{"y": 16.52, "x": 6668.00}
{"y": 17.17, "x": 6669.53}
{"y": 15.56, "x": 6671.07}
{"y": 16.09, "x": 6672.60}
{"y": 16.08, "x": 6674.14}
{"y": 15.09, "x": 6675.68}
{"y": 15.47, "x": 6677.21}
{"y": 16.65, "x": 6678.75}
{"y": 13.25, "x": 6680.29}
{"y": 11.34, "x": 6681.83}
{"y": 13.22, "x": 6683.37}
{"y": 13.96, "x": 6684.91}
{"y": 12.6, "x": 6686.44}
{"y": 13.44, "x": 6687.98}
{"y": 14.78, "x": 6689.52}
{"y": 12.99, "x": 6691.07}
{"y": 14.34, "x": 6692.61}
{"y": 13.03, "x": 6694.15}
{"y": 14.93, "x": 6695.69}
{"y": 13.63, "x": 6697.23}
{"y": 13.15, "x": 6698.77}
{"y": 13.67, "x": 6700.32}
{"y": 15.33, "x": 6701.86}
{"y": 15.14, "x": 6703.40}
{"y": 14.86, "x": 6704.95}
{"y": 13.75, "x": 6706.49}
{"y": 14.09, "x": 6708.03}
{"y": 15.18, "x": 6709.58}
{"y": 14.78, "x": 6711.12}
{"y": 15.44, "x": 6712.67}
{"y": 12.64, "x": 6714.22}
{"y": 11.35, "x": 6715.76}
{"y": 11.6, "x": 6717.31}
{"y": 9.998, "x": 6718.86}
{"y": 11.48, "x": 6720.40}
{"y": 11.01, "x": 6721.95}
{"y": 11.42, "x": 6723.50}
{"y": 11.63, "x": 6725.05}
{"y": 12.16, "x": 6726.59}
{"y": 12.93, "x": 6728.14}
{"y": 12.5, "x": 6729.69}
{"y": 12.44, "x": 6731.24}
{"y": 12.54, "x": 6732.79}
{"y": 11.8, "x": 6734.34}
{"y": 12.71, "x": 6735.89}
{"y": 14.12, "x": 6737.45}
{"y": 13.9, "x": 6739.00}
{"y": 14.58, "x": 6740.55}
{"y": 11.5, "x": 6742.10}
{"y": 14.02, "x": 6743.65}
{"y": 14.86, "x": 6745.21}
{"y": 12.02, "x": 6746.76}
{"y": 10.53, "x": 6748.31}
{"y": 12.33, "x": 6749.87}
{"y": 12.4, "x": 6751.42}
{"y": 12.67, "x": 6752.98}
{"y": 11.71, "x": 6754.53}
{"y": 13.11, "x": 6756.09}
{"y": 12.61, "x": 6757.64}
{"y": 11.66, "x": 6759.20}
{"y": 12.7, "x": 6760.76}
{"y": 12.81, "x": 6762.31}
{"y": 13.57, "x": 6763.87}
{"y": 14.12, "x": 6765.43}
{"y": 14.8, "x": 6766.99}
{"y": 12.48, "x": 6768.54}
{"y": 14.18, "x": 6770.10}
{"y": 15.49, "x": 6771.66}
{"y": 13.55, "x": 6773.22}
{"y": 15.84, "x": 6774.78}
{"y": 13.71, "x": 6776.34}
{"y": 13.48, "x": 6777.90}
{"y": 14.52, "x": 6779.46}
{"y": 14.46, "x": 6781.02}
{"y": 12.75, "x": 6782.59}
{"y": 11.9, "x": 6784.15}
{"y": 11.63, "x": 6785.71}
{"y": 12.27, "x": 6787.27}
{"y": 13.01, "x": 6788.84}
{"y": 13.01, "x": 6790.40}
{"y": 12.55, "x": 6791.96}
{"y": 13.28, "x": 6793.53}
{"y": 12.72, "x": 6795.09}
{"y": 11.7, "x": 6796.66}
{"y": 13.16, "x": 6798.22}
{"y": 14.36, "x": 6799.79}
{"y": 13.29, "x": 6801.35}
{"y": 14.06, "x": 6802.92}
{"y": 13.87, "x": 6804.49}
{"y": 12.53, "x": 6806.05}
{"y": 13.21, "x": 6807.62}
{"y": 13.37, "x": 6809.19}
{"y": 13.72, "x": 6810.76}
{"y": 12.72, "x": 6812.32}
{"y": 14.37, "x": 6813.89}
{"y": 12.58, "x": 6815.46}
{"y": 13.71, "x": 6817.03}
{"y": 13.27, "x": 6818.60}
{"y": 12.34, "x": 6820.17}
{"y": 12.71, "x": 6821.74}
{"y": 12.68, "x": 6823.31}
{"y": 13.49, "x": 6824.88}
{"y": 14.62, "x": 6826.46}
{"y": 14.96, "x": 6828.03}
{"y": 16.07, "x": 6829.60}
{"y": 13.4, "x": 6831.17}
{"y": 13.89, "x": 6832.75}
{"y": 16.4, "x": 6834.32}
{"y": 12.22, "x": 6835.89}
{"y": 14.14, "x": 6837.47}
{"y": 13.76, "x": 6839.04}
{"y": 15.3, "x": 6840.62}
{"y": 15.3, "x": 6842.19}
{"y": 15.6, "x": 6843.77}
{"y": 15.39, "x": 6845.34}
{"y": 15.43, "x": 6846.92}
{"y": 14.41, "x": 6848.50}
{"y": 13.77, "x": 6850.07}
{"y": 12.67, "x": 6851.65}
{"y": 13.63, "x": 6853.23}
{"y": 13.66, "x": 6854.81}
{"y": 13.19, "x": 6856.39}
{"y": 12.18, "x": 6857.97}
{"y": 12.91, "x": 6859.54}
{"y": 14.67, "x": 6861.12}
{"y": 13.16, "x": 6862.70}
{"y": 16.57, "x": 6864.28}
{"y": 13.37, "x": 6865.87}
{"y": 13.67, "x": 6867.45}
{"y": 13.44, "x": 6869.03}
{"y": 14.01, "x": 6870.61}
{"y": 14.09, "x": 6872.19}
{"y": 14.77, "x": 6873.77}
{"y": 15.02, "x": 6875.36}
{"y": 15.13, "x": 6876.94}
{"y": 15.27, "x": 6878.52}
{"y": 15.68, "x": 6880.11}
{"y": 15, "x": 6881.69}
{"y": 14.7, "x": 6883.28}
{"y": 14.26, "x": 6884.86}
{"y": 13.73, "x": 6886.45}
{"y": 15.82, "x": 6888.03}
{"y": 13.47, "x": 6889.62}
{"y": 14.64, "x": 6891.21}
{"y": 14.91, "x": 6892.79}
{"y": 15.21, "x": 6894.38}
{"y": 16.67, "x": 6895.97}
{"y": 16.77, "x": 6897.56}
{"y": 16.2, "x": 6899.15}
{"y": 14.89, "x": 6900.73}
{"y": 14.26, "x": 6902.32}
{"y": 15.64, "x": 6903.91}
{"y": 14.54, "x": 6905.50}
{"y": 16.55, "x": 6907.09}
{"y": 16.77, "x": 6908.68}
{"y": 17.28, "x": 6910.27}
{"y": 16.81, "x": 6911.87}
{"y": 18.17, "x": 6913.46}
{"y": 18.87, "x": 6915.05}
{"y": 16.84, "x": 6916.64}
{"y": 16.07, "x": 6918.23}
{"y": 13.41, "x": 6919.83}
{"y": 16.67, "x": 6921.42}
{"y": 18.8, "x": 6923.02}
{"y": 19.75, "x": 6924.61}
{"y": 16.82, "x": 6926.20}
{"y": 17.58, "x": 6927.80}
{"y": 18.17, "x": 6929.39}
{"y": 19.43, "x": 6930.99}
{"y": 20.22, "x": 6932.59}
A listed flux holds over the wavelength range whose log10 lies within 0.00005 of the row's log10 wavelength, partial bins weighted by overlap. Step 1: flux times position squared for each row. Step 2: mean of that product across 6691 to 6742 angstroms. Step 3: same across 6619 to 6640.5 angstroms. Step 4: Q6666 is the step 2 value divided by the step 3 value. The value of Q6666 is 0.8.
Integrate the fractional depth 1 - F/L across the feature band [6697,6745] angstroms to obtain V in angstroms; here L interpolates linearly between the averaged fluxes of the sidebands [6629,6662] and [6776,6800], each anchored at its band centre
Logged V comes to 4.43 angstroms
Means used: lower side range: 16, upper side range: 13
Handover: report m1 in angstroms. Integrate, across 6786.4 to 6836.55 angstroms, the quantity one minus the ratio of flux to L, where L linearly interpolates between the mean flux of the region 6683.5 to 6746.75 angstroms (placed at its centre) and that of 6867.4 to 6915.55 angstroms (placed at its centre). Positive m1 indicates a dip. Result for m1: 3.4 angstroms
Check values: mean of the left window 13.2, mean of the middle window 13.4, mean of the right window 15.4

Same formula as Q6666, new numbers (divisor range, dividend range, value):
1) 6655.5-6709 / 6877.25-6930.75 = 1.20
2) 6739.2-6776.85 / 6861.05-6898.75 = 1.16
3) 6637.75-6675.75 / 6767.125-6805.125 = 0.90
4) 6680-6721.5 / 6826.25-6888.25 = 1.12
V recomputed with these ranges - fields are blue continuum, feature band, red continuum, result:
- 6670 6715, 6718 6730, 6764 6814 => 2.1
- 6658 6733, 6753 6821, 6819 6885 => 3.8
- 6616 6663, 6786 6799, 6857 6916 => 2.5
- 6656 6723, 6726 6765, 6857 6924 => 4.4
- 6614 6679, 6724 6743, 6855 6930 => 3.9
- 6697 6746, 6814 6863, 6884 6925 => 3.4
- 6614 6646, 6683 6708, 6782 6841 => 3.1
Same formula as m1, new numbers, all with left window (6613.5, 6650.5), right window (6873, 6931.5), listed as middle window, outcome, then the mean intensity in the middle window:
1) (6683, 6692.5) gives 1.99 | 13.6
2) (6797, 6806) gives 1.65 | 13.6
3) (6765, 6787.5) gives 4.05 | 13.7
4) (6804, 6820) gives 3.14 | 13.3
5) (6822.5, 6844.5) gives 2.68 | 14.4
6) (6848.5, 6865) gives 2.66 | 13.7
